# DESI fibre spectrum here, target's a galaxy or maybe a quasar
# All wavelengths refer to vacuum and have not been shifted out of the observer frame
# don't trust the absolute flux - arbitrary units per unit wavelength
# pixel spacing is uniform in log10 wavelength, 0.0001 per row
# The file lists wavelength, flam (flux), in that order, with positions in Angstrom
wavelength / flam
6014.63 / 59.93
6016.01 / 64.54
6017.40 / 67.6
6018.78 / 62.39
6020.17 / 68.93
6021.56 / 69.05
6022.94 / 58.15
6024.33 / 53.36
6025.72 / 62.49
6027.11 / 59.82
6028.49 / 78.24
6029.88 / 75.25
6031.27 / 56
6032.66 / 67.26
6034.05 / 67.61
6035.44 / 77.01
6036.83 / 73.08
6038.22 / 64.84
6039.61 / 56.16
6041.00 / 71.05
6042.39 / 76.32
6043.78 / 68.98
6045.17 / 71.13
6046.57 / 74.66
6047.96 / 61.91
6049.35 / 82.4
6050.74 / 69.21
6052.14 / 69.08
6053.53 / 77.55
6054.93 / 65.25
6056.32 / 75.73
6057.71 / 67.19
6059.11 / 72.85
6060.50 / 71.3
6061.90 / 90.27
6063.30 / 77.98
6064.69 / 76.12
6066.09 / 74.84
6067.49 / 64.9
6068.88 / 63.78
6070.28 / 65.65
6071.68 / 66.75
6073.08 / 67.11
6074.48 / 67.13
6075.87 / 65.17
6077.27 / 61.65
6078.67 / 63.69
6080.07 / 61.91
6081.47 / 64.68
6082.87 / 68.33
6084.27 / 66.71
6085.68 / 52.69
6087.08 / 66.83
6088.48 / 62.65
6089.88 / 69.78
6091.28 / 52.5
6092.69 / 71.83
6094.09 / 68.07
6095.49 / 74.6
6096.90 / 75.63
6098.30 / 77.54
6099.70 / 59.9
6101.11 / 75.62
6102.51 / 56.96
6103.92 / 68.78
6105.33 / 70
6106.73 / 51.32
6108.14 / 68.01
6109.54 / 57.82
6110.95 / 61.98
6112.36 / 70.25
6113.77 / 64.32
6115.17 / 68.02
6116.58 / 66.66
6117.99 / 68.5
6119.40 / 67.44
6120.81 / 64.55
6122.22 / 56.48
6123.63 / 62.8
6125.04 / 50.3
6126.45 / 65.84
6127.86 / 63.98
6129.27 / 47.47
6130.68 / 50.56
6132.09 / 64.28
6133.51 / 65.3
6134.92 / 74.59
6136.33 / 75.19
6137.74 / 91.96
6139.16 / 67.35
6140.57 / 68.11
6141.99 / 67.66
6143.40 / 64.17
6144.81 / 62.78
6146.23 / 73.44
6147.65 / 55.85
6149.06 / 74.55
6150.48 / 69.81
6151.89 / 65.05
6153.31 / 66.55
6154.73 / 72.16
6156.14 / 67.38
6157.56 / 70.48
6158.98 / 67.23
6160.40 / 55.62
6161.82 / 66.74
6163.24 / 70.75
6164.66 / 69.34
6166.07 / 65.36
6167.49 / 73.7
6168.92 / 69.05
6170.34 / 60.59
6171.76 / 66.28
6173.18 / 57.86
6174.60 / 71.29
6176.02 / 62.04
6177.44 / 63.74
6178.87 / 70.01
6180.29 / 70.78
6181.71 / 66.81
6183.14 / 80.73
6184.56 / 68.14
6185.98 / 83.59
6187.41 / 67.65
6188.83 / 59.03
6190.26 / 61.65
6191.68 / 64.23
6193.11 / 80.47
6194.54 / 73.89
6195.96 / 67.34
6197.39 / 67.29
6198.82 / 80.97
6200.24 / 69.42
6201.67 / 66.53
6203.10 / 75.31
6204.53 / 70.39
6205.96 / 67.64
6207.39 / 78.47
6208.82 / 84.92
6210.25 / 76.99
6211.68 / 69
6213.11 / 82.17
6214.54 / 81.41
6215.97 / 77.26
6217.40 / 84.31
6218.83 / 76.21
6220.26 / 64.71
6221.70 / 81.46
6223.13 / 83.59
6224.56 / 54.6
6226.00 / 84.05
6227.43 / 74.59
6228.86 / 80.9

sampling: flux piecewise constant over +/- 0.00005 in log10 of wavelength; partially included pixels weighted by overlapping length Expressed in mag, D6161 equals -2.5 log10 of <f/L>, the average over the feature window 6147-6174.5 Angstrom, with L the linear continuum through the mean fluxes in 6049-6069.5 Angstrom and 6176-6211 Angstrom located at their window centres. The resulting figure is 0.08 mag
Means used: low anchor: 73.1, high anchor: 71.3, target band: 66.7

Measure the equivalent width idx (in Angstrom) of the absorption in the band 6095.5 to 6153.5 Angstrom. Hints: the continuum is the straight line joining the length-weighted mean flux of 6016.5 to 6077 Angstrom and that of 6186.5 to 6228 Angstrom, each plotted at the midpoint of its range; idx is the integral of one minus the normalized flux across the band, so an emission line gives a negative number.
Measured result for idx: 4.27 Angstrom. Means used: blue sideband 69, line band 65.9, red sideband 73.3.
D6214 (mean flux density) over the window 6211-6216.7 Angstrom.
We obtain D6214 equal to 77.6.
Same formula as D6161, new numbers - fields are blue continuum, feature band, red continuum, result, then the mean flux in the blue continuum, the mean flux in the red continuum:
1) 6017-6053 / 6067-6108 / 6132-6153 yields 0.05 mag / 67.8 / 69.4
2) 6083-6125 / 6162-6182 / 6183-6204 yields 0.04 mag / 65.2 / 70.8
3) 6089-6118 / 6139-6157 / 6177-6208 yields 0.02 mag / 66.5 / 70.7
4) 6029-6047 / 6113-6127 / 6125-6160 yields 0.06 mag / 69.2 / 66.7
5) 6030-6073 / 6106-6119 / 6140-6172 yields 0.07 mag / 70.6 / 67.1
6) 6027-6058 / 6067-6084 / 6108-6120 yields 0.05 mag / 70.1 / 65.8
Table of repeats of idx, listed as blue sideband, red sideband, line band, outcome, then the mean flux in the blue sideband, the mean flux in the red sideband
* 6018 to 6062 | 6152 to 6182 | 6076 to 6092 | 1.2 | 68.9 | 66.8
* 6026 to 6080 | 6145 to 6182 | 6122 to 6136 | 1.5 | 69.7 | 67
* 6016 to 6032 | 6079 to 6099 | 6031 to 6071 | -3.3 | 64.6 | 66.6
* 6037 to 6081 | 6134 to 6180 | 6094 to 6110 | 0.4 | 69.8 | 68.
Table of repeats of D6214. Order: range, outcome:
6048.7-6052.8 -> 73.4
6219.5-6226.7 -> 73.6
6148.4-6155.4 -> 69.5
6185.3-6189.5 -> 70.1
